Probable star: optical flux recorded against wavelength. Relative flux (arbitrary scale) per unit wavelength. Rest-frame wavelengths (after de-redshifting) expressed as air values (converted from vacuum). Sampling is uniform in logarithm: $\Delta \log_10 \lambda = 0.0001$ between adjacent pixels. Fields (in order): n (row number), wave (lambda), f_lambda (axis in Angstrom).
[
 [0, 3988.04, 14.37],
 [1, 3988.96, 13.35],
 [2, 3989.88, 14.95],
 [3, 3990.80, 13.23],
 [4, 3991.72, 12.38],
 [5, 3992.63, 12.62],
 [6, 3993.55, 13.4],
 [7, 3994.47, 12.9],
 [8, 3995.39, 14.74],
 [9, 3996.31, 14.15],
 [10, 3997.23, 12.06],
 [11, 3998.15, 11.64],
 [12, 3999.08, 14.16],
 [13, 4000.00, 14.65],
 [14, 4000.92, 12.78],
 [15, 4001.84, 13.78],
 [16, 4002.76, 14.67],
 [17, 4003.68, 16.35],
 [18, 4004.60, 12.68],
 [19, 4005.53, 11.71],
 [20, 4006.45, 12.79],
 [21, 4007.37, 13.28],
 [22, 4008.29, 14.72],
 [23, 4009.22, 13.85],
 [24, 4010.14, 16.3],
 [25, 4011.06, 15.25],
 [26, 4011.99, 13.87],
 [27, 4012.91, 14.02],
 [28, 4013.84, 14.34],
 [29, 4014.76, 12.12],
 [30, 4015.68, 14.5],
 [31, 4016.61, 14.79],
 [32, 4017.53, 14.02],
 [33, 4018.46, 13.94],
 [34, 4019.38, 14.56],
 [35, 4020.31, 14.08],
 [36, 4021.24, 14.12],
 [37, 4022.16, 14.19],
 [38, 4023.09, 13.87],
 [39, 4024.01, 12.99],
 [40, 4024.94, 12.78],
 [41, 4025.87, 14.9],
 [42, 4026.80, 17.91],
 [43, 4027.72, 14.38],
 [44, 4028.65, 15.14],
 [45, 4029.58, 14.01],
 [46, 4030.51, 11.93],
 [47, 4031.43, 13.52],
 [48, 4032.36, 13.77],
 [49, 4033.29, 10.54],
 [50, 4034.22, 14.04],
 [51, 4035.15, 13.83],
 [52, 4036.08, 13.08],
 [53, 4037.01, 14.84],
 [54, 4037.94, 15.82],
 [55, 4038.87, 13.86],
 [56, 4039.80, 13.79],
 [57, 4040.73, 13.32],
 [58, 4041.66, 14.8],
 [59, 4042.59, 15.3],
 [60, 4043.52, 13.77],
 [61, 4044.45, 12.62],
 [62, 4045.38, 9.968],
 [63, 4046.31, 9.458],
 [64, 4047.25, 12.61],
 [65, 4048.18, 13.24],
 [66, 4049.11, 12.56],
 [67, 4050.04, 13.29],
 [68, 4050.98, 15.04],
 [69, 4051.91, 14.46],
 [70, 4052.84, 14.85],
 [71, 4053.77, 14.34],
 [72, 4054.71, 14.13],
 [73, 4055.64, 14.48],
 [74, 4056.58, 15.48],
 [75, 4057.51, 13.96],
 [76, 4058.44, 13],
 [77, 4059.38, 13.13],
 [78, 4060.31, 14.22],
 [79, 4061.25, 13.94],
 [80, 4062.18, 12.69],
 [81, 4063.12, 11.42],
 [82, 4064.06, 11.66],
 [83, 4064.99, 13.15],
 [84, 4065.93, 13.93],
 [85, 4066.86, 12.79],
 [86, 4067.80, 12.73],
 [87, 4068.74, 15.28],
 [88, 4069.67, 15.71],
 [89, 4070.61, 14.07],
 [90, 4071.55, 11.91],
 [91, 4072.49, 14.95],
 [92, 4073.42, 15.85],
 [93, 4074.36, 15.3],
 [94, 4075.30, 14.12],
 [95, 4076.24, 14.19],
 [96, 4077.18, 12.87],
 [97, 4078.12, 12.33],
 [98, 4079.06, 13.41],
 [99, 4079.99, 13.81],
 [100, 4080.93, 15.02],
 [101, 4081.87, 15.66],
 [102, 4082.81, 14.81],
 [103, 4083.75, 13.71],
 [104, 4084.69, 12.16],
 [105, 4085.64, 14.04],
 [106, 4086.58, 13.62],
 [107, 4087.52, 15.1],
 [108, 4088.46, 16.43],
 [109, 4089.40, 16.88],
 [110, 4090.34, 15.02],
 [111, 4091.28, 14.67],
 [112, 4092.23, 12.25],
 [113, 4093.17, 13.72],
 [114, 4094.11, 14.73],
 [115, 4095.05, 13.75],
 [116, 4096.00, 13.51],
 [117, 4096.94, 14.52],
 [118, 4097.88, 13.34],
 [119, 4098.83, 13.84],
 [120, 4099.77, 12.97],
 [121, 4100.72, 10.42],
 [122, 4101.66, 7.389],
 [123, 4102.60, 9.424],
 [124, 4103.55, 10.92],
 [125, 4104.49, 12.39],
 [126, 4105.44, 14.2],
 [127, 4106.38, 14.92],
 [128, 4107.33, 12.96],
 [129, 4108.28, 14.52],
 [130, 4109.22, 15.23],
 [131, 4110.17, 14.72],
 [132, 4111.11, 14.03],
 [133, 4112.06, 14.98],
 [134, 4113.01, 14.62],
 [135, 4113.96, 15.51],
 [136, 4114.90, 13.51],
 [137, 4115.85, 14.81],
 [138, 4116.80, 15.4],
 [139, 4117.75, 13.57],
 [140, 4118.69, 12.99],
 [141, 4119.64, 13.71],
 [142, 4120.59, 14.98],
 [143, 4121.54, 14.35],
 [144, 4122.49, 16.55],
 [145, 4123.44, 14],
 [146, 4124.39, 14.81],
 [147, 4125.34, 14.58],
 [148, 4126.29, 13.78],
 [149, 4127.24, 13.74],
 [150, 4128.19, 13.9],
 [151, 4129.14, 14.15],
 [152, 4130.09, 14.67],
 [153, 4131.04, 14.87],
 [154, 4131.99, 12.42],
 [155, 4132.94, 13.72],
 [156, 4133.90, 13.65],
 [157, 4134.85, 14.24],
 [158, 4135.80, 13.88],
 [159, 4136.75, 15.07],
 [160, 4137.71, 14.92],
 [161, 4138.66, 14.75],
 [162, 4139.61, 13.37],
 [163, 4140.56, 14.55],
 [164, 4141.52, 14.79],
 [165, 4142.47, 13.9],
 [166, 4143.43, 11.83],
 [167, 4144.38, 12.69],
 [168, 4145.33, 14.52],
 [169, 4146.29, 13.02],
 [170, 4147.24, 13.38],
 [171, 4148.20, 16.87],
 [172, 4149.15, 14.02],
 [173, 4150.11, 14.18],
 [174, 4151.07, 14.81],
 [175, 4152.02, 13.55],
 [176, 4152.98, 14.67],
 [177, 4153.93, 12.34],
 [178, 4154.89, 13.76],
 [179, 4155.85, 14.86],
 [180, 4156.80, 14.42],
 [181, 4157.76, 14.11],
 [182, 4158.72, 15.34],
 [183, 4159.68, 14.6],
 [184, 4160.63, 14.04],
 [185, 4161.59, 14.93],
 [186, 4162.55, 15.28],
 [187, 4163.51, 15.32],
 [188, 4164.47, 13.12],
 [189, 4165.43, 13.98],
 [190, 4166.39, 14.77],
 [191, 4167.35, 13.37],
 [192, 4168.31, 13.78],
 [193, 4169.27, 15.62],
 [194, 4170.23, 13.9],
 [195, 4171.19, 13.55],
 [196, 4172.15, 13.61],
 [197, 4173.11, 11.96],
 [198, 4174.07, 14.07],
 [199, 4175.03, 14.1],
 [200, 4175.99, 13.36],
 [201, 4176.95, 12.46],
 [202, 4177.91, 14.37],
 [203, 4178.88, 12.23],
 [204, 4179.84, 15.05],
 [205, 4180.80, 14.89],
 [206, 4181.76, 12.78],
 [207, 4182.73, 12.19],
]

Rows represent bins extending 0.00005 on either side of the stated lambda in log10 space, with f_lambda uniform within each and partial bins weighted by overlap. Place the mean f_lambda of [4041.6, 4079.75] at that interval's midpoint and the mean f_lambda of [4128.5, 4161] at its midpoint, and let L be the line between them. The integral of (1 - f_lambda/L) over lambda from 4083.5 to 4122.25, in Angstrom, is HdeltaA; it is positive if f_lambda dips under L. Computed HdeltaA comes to 0.22 Angstrom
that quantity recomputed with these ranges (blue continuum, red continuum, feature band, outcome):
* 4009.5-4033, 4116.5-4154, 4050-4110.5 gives 1.80 Angstrom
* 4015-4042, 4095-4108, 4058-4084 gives -1.34 Angstrom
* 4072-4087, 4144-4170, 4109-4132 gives -0.37 Angstrom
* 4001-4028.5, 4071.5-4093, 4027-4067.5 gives 2.02 Angstrom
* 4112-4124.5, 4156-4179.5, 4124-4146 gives 0.52 Angstrom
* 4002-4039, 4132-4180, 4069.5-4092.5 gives -0.47 Angstrom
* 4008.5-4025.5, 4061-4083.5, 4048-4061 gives -0.11 Angstrom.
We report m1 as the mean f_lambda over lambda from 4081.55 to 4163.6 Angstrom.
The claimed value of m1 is 14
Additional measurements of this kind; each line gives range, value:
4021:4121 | 13.8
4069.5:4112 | 13.8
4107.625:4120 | 14.4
